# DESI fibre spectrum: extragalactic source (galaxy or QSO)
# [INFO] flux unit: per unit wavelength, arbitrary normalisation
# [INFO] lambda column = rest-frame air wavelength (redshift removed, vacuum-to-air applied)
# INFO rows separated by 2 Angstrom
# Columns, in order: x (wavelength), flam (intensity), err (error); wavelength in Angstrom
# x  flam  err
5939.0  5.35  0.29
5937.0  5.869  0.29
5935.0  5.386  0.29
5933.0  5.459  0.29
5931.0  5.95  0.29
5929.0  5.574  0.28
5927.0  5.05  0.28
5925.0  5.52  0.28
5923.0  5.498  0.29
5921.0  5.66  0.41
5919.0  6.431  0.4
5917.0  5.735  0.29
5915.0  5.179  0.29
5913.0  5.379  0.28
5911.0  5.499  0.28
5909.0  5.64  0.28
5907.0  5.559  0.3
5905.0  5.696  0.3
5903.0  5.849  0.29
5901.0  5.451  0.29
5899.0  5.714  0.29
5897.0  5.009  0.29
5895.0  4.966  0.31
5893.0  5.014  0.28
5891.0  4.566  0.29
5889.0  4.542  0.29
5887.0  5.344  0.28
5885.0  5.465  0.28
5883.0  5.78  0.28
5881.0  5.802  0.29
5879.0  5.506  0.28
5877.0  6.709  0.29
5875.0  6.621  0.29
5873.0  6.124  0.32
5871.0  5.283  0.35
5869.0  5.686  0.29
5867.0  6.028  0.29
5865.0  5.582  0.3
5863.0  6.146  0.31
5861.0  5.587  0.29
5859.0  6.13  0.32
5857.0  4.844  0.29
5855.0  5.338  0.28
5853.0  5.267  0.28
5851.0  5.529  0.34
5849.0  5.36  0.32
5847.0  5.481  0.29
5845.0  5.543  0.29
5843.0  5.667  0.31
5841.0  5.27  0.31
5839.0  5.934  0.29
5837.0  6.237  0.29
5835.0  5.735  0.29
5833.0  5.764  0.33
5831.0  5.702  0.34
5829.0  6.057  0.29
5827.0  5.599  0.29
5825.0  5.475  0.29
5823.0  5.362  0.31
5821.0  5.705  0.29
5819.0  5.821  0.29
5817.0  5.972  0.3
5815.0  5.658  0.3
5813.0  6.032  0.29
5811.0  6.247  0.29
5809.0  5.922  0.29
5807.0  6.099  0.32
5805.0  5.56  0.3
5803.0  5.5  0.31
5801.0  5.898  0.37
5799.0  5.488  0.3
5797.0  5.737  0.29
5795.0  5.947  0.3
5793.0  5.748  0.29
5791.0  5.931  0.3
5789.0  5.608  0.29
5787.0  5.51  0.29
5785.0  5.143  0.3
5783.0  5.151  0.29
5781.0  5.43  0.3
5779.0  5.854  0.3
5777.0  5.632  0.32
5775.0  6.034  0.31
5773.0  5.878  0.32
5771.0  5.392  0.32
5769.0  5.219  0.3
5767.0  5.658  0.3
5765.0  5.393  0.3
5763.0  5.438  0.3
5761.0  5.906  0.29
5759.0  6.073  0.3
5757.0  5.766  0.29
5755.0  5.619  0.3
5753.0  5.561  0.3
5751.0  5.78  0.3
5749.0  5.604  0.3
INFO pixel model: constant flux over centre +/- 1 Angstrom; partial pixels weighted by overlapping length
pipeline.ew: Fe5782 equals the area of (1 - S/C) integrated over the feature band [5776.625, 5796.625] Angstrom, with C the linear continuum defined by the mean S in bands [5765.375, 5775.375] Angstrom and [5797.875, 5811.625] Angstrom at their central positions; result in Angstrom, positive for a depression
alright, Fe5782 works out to 0.3 Angstrom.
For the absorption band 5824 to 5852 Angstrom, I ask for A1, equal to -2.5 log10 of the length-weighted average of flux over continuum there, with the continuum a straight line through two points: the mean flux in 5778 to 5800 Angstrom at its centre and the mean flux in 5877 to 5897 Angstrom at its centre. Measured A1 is -0.04 mag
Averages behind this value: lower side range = 5.6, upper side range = 5.28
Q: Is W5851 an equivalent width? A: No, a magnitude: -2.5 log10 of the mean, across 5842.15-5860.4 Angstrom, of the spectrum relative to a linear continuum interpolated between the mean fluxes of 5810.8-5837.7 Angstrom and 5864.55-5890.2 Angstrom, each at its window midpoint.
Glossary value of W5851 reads 0.057 mag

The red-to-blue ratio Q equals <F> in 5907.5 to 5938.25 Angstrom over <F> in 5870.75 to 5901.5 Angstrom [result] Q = 1.02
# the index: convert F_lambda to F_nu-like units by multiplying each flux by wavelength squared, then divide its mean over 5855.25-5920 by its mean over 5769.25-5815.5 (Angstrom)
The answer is 1.01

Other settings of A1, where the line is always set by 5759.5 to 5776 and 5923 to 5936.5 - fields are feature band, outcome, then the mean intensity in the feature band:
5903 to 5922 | -0.03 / 5.65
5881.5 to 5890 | 0.05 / 5.31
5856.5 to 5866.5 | -0.03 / 5.72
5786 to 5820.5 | -0.04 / 5.8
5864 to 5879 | -0.08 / 5.97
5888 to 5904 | 0.08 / 5.14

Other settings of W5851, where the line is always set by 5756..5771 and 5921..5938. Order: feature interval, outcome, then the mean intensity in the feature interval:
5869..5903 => 0.01 mag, 5.51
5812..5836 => -0.03 mag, 5.74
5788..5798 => -0.04 mag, 5.79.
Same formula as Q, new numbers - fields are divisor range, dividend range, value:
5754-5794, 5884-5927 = 0.96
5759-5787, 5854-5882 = 1.04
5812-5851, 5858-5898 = 0.98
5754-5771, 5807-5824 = 1.04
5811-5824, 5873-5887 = 1.03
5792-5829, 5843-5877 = 0.99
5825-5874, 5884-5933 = 0.96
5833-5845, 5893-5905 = 0.94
